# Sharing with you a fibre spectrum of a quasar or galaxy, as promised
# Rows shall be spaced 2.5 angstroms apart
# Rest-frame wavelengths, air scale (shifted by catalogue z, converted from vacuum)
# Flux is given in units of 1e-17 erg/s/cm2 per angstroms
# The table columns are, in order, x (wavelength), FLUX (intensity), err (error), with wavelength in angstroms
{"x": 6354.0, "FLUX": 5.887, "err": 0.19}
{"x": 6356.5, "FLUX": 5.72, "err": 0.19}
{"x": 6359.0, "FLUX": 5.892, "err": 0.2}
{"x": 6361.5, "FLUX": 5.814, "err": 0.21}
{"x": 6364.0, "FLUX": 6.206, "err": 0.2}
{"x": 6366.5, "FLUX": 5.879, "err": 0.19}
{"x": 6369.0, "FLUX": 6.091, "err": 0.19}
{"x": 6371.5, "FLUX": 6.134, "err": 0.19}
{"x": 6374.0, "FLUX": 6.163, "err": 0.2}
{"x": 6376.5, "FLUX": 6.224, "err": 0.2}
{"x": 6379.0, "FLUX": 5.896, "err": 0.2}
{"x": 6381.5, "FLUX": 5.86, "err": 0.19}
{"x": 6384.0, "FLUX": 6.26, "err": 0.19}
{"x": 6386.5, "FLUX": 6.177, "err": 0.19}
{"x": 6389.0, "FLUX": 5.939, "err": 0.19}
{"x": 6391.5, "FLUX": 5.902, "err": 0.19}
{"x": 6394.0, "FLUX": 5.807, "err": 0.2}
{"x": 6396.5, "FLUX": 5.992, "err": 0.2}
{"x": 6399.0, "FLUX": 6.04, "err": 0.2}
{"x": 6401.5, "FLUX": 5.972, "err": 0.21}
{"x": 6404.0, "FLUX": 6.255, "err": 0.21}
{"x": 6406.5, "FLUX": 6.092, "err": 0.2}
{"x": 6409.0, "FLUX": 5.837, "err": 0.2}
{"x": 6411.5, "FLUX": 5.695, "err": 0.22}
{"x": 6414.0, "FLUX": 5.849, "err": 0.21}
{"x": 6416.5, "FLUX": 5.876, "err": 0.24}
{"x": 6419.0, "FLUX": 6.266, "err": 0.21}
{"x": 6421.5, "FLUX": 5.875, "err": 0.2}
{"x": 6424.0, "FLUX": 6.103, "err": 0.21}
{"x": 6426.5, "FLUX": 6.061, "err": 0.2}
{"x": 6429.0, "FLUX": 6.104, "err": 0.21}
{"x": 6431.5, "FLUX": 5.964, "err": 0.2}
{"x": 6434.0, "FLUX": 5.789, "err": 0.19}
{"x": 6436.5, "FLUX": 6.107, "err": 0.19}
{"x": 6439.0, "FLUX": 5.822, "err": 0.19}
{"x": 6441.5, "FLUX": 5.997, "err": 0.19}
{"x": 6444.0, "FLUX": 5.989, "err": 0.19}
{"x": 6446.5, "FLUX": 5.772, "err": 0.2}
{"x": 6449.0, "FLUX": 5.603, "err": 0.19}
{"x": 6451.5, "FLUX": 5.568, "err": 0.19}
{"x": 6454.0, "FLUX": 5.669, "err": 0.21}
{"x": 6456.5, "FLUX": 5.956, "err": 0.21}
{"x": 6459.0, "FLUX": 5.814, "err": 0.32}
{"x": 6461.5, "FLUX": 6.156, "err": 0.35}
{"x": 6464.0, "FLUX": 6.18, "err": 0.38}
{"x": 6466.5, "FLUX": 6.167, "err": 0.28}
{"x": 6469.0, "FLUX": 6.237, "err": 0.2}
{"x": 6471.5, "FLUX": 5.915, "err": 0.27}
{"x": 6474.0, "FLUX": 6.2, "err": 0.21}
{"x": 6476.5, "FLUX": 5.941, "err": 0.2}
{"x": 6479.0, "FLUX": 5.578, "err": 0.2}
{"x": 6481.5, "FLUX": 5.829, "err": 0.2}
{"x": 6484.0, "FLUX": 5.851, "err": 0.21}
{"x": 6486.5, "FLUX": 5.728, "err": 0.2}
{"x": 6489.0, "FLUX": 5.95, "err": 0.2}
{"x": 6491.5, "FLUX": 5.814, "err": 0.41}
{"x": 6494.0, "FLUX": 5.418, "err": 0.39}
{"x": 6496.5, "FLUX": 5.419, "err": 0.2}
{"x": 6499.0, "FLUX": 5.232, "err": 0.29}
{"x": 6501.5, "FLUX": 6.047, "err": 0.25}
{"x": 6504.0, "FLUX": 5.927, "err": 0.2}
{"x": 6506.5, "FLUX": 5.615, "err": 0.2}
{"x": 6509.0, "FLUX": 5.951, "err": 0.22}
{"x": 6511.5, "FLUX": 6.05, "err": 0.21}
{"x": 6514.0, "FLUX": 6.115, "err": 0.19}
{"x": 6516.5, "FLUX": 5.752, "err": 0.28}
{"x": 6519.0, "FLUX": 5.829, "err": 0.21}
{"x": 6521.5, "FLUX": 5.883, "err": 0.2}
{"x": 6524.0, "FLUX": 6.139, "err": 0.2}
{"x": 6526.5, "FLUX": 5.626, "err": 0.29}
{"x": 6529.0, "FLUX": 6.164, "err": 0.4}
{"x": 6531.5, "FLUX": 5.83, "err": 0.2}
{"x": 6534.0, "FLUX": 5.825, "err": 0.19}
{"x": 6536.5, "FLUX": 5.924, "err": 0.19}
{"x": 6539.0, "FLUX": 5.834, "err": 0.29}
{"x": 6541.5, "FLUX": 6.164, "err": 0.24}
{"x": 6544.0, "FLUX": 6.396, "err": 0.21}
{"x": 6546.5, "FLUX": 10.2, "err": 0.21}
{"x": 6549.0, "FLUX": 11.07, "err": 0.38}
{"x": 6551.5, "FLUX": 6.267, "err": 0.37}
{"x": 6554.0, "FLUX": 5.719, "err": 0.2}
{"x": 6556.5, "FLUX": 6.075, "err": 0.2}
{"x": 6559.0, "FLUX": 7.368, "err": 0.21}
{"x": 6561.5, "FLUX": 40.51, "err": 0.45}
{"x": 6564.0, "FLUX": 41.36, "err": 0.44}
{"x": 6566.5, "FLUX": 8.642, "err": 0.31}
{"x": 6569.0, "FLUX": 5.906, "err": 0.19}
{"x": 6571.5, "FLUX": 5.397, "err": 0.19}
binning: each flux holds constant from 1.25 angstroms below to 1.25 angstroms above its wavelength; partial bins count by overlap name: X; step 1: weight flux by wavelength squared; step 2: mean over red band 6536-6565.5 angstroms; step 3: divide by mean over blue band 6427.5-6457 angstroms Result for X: 2.28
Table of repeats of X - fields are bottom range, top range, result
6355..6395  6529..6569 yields 1.97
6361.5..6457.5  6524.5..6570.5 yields 1.84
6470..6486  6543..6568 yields 2.50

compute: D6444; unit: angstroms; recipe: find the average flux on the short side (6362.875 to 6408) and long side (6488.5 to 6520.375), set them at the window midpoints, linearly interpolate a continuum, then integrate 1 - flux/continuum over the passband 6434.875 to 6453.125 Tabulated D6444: 0.3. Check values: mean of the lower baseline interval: 6.05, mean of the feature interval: 5.83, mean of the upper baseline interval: 5.77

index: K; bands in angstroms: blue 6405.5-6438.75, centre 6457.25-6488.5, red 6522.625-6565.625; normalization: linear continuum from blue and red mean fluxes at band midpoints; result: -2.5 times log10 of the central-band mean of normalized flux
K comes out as 0.31 mag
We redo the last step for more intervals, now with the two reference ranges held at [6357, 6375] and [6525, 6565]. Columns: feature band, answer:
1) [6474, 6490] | 0.48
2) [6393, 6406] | 0.15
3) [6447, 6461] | 0.41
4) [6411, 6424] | 0.24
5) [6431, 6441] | 0.31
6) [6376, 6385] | 0.06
